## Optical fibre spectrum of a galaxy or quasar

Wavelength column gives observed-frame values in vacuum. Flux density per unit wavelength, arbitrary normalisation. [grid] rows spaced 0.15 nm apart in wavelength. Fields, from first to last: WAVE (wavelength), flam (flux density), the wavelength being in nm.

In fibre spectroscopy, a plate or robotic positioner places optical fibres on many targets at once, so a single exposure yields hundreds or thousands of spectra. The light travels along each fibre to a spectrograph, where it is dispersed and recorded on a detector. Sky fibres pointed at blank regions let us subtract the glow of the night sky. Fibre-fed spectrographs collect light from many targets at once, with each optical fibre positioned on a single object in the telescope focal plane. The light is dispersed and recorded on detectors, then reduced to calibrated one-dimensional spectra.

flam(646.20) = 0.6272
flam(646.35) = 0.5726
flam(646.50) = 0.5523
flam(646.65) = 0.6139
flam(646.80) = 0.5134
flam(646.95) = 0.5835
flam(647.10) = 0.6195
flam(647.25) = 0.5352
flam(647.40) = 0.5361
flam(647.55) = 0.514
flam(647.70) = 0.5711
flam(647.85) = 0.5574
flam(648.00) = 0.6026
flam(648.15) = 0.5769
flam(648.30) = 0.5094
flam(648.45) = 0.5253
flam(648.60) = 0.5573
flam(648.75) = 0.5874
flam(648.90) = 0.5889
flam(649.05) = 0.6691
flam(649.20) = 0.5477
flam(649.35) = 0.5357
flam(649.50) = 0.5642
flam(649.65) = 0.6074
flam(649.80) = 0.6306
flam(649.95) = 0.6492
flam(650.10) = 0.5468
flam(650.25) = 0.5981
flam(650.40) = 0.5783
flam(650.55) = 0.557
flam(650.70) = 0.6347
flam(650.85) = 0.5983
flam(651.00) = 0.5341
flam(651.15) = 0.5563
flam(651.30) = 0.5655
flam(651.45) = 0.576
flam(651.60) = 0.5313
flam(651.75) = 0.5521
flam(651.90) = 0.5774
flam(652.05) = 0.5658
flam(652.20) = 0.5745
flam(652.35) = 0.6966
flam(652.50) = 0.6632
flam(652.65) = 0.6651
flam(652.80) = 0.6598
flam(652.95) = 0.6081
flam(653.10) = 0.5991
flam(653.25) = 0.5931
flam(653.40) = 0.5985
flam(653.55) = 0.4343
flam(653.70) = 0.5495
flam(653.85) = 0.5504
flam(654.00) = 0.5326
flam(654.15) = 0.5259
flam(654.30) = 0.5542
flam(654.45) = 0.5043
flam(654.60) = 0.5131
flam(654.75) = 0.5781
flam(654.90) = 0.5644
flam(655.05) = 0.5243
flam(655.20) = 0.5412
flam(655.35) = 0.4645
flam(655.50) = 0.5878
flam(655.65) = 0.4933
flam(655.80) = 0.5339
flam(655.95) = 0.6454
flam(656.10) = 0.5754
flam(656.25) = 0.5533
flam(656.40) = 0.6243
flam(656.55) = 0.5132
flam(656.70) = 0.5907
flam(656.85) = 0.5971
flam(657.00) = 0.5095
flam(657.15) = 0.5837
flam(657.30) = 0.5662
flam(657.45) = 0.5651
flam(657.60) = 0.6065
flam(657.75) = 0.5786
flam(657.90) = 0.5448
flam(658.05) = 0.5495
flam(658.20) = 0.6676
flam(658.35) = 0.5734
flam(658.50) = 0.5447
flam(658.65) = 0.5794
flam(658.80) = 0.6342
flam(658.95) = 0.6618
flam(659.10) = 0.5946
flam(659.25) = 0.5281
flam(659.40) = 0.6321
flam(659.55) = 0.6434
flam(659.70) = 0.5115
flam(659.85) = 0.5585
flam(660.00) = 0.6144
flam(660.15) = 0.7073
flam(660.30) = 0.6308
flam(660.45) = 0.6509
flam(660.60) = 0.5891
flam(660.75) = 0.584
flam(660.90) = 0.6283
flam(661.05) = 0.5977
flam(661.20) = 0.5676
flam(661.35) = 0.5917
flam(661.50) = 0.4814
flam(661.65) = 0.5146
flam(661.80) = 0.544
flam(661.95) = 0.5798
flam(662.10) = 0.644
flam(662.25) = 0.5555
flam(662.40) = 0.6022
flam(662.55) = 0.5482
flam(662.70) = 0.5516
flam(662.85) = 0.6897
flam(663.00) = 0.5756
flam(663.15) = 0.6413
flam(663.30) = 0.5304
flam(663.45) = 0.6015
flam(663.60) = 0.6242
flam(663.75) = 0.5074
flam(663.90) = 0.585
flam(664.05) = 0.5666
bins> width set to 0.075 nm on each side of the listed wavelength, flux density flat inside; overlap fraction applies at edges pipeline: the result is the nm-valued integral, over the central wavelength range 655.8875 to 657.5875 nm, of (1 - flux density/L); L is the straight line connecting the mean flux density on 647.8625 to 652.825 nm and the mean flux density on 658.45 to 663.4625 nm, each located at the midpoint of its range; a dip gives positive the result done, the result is 0.04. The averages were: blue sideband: 0.586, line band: 0.576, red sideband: 0.592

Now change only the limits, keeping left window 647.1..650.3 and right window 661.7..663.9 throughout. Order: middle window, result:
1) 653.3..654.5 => 0.09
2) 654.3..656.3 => 0.12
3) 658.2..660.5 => -0.10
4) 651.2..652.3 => 0.02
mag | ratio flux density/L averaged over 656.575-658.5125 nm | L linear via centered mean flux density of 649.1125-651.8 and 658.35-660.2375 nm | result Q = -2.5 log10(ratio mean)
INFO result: 0.04 mag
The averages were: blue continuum 0.576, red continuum 0.6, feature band 0.575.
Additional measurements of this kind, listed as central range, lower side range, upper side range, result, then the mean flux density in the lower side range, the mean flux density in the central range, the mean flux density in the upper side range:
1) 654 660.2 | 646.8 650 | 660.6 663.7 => 0.015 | 0.573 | 0.571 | 0.582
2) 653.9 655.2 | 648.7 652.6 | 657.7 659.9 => 0.097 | 0.588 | 0.538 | 0.587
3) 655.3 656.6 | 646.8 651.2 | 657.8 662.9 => 0.051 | 0.574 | 0.557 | 0.591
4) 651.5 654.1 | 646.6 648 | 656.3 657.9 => -0.033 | 0.562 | 0.585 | 0.572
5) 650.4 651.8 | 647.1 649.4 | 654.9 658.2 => -0.010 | 0.563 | 0.568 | 0.562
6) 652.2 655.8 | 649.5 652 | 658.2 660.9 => 0.046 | 0.58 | 0.565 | 0.605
